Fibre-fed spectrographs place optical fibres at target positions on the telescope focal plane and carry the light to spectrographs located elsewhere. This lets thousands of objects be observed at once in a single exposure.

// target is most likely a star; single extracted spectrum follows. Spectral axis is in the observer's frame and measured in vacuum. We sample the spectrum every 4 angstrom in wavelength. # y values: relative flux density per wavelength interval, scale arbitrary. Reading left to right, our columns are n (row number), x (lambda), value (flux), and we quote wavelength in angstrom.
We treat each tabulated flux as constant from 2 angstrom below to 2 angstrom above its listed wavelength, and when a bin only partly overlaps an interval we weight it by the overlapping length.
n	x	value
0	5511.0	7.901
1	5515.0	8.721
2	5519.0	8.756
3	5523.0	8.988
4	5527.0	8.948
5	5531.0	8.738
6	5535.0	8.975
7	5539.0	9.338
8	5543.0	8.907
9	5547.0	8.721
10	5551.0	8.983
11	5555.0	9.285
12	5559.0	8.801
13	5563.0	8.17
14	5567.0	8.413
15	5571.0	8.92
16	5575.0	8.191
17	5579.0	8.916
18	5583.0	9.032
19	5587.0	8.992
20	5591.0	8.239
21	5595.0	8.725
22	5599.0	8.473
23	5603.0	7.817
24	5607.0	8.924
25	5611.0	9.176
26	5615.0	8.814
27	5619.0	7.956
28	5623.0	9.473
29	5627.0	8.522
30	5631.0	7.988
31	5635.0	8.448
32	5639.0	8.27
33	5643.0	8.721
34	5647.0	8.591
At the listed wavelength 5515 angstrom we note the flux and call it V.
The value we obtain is 8.721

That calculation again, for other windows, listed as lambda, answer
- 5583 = 9.032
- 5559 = 8.801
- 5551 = 8.983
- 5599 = 8.473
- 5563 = 8.17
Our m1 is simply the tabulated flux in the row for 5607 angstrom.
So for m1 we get 8.924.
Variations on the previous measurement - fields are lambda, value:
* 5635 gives 8.448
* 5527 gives 8.948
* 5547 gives 8.721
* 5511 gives 7.901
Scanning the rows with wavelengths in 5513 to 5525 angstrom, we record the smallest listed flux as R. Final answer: 8.721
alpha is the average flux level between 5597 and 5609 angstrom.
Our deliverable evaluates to 8.4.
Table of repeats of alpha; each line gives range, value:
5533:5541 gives 9.16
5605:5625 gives 8.87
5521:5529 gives 8.97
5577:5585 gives 8.97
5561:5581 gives 8.52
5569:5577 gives 8.56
